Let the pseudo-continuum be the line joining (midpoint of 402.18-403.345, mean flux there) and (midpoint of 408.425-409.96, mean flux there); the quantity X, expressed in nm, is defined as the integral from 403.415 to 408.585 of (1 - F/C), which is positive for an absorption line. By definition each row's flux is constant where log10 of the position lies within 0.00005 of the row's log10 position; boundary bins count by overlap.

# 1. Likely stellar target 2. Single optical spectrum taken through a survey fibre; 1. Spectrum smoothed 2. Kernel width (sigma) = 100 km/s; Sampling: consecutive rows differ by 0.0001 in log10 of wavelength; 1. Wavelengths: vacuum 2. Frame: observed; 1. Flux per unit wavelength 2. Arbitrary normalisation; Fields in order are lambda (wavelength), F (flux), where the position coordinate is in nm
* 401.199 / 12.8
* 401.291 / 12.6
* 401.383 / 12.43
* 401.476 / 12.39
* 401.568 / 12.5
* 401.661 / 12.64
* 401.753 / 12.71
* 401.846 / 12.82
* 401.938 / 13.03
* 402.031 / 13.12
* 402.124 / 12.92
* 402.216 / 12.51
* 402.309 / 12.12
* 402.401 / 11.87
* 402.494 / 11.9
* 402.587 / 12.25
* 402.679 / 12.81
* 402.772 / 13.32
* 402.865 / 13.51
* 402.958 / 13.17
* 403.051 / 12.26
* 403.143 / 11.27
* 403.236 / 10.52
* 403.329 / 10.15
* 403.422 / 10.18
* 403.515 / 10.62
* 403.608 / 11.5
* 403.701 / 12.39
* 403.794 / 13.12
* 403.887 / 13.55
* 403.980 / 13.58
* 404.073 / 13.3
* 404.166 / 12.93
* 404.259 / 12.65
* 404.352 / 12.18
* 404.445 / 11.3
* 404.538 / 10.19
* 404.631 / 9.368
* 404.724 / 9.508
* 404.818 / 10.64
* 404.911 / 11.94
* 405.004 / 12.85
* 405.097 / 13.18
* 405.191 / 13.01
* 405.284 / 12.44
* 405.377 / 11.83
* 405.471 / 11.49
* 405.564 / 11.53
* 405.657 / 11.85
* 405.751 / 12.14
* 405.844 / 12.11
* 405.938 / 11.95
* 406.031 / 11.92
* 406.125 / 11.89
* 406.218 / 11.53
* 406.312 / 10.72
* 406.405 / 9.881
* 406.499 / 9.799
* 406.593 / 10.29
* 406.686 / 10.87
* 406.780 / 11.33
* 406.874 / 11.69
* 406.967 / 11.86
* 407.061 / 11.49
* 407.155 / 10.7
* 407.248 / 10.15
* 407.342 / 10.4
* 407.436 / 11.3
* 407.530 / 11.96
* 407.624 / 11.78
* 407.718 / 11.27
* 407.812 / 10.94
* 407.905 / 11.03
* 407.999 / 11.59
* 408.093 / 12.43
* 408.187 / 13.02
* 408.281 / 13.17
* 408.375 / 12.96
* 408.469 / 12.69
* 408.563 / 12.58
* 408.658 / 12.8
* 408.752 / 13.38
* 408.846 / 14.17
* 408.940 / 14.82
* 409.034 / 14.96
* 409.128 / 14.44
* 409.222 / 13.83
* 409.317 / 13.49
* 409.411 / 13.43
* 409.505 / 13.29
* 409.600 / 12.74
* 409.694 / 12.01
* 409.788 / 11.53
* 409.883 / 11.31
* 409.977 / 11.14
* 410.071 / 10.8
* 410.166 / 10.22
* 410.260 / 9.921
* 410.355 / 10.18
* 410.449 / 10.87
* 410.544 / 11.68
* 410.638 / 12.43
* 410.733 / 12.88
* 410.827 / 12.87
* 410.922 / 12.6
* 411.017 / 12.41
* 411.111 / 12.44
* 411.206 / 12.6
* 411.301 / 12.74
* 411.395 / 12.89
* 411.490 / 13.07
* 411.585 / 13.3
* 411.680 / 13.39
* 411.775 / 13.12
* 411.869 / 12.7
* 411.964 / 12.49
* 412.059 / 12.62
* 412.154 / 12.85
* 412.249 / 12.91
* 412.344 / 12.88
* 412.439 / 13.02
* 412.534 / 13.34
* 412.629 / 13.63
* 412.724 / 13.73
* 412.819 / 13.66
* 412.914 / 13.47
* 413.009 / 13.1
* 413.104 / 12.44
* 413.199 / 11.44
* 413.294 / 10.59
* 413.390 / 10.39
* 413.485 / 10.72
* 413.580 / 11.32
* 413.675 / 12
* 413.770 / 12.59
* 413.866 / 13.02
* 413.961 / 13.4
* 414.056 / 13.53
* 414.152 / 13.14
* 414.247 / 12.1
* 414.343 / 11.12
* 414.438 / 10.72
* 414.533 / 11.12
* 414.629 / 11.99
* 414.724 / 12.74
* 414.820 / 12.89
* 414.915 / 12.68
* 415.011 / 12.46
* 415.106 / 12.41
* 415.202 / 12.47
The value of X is 0.40 nm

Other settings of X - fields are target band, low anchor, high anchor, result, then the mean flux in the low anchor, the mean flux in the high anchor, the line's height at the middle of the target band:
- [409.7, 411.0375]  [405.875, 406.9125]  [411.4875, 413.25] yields 0.09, 11.1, 13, 12.4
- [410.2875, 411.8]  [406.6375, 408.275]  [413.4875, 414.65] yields -0.08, 11.4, 12.1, 11.8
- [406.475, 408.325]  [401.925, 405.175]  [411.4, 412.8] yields 0.17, 12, 13.1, 12.5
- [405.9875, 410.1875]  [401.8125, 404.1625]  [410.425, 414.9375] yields 0.14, 12.3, 12.5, 12.4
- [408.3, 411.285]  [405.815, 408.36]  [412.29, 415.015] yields -0.18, 11.4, 12.4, 11.8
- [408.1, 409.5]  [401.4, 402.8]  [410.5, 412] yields -0.09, 12.6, 12.7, 12.7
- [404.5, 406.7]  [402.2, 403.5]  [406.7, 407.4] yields 0.00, 11.9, 11.1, 11.4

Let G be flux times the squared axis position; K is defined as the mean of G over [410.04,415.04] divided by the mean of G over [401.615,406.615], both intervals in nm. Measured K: 1.08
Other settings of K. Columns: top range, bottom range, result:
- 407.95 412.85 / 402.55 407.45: 1.12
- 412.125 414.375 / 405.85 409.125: 1.08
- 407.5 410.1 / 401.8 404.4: 1.05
